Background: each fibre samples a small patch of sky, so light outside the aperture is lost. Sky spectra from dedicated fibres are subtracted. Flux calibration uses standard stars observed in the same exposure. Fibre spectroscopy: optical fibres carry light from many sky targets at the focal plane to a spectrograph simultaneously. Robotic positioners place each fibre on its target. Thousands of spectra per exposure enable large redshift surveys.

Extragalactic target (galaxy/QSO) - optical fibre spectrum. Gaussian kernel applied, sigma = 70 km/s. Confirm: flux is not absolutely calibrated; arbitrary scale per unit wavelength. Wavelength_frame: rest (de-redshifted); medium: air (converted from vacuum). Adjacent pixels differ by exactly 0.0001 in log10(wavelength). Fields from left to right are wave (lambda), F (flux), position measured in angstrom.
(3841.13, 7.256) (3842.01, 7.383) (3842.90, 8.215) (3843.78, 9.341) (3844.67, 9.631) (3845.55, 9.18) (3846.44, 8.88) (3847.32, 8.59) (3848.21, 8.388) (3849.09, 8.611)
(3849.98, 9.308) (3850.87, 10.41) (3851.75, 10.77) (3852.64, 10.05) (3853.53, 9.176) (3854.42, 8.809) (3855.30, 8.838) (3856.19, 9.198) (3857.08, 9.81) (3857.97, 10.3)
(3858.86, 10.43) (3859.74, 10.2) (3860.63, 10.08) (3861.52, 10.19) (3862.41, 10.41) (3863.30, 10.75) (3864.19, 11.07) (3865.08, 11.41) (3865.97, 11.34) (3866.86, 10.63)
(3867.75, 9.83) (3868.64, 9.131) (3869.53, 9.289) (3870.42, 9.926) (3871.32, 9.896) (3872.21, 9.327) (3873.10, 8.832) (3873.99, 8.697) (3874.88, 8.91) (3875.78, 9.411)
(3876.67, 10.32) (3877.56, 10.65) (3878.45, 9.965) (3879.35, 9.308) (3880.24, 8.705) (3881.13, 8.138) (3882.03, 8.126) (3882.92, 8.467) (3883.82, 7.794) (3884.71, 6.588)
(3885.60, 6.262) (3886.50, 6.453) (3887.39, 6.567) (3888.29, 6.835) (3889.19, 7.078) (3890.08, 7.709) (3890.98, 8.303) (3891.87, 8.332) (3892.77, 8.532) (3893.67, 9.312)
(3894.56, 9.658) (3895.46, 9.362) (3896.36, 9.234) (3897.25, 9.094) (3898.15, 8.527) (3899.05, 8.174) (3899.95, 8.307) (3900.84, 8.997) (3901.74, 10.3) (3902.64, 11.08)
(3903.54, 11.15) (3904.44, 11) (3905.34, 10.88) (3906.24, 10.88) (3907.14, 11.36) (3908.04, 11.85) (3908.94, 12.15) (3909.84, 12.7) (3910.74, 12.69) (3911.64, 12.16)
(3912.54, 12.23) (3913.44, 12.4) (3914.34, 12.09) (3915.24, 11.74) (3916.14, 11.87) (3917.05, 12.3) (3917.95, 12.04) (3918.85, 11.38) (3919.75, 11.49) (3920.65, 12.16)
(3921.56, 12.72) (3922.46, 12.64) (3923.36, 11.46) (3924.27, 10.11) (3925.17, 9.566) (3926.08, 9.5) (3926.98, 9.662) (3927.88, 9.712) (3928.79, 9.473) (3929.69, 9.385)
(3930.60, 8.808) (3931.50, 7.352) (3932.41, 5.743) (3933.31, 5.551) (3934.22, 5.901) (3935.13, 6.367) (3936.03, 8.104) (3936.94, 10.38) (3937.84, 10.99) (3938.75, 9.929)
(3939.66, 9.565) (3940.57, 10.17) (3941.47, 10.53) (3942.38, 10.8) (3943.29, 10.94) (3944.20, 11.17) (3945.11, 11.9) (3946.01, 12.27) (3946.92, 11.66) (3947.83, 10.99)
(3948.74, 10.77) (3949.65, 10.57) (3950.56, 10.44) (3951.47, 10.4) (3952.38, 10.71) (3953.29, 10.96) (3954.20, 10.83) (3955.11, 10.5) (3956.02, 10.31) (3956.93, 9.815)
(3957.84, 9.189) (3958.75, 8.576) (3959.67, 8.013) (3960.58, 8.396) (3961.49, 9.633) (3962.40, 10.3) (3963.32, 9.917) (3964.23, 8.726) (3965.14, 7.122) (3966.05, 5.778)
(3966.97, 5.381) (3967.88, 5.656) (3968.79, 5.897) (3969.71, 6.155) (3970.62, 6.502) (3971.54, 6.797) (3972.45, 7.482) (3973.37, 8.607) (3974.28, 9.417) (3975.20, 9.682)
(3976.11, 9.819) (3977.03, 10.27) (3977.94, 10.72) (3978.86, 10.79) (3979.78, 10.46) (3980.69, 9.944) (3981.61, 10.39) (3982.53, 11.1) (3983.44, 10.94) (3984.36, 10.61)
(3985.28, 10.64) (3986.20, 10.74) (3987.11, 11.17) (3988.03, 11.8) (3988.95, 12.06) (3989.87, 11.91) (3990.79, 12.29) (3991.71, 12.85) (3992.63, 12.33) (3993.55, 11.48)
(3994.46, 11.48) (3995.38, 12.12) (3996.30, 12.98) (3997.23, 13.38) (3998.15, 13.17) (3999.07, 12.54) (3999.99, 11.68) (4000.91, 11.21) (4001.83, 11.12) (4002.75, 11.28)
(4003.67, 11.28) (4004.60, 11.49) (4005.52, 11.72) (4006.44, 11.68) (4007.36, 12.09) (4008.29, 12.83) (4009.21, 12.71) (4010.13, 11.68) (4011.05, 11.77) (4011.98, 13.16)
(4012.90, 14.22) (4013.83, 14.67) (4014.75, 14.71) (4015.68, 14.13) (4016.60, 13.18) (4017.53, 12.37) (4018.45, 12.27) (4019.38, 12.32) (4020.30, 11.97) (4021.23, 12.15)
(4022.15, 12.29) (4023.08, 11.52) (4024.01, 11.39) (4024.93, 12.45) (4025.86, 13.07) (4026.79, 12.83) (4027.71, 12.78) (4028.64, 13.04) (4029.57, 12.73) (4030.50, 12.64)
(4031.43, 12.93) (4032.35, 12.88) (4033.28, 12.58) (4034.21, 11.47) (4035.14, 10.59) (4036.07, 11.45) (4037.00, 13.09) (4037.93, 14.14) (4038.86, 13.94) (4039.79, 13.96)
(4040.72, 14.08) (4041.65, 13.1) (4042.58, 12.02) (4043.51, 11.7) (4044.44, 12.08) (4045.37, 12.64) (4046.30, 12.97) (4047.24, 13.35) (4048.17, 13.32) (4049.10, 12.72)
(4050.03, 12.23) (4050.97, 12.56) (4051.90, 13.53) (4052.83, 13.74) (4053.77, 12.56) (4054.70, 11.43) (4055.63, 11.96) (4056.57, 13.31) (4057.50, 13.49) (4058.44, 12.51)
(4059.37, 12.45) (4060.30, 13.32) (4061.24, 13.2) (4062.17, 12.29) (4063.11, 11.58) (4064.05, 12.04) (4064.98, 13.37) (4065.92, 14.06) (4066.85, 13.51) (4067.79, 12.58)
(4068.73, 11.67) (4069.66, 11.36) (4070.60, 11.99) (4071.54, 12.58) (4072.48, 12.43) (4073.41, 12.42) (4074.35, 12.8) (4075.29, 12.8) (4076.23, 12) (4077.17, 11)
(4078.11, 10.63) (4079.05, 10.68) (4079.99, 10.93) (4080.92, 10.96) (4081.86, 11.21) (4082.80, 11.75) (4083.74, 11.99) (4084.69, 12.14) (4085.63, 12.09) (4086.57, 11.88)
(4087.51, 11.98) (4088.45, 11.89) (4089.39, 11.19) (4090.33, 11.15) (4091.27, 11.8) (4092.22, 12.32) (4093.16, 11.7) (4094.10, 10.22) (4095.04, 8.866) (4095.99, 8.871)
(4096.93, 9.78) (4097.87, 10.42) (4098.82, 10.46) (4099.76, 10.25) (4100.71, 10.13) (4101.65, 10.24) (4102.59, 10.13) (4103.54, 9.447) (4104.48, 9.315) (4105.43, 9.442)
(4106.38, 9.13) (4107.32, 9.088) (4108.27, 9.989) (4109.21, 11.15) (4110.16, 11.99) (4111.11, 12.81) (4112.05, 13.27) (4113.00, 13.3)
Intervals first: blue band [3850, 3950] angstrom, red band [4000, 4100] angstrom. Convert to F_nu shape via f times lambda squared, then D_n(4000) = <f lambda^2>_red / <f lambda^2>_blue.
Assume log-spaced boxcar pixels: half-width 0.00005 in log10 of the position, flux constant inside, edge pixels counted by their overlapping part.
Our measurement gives 1.3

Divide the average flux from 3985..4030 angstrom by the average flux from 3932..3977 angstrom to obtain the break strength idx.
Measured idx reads 1.35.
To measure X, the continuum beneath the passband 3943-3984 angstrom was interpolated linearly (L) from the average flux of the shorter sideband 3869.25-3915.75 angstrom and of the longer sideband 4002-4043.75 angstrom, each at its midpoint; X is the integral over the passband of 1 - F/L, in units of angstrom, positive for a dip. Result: 6.3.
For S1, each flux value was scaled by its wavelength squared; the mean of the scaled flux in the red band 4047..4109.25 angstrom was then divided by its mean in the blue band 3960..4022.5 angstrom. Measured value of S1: 1.11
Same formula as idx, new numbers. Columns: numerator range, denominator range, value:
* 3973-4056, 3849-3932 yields 1.23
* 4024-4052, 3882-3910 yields 1.40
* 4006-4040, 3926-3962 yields 1.31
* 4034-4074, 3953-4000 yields 1.27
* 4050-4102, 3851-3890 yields 1.28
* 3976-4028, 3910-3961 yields 1.16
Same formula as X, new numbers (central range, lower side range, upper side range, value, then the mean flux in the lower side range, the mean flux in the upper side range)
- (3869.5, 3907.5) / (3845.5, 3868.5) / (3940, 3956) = 4.7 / 9.88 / 10.9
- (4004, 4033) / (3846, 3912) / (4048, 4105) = -4.0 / 9.51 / 11.7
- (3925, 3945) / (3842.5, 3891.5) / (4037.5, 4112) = 1.9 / 9.17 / 11.8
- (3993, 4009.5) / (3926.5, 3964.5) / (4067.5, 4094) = -2.3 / 9.66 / 11.8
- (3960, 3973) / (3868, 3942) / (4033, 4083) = 4.0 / 9.63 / 12.4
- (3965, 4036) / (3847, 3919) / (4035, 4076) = 3.3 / 9.76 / 12.7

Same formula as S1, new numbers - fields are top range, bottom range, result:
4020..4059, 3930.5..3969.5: 1.44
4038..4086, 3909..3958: 1.27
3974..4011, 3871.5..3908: 1.35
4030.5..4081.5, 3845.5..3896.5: 1.50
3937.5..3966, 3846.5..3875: 1.09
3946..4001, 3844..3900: 1.17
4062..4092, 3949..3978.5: 1.43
